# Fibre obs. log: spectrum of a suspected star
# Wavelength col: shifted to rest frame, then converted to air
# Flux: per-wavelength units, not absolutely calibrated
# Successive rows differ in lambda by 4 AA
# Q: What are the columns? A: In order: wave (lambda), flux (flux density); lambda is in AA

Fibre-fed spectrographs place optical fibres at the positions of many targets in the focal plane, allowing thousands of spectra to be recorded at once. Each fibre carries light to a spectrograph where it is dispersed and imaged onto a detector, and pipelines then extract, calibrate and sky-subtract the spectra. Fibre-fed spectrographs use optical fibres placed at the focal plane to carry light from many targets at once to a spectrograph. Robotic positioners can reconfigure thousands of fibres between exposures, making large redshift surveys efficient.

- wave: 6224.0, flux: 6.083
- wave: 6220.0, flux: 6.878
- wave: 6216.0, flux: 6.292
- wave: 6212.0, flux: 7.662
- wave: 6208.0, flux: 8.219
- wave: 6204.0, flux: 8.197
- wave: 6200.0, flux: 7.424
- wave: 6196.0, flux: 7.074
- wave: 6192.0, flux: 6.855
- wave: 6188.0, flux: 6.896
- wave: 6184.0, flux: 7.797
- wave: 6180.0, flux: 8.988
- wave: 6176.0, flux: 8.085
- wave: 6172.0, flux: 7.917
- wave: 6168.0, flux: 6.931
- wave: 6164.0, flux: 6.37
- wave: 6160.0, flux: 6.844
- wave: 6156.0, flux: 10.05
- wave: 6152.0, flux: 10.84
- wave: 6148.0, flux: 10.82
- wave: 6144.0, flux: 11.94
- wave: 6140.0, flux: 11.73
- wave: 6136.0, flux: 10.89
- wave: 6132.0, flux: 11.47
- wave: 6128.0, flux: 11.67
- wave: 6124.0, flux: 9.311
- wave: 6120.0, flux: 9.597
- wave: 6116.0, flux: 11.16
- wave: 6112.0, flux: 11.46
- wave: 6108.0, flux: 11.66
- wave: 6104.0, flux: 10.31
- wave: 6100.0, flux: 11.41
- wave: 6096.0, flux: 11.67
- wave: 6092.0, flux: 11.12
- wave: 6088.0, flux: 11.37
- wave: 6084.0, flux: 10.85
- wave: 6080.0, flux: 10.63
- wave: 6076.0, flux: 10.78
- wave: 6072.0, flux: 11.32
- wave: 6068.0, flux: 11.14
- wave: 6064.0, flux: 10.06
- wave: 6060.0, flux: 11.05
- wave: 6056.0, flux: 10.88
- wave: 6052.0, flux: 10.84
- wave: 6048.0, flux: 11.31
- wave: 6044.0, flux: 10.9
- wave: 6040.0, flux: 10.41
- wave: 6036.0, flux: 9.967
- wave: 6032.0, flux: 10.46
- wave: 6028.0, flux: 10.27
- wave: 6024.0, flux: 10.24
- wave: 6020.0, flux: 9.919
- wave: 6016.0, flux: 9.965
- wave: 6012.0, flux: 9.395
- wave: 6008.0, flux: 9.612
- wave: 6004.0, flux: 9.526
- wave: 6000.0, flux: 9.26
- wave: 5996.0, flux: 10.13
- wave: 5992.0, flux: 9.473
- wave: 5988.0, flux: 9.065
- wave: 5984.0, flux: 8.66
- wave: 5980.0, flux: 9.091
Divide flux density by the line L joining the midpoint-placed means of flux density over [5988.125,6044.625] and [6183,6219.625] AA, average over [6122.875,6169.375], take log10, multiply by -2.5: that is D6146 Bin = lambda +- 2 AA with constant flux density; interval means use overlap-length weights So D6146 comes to -0.22 mag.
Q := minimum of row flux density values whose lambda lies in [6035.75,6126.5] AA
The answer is 9.311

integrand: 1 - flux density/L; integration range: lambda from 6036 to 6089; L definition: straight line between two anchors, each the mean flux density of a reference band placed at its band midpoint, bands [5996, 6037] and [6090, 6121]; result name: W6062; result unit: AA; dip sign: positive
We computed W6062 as -1.72 AA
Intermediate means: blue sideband 9.87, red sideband 11.1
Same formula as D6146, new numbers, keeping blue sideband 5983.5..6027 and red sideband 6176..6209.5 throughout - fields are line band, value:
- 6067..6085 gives -0.22 mag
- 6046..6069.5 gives -0.20 mag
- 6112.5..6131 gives -0.25 mag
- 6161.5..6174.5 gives 0.12 mag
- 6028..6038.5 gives -0.10 mag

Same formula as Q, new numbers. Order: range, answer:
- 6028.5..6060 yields 9.967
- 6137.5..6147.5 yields 11.73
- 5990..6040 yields 9.26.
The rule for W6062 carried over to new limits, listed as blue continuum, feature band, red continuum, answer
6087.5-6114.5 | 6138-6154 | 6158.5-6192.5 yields -4.2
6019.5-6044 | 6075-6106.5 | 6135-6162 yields -2.1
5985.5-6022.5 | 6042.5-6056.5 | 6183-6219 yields -3.0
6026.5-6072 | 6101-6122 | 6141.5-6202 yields -3.0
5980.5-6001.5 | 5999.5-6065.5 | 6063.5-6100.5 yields -1.0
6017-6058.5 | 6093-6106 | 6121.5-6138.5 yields -0.5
